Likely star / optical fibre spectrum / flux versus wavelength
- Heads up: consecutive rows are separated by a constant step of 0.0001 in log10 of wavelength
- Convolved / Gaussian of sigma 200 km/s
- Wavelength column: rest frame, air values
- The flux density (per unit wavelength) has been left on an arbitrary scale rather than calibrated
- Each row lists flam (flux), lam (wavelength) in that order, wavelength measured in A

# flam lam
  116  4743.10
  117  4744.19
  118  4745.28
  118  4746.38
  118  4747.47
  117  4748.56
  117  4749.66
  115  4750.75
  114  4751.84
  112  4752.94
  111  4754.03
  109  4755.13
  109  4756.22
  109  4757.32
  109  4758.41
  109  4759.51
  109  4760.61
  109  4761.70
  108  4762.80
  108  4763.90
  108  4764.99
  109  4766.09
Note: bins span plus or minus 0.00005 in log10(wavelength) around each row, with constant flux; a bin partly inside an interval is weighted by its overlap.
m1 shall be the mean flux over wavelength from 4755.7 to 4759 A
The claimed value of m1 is 109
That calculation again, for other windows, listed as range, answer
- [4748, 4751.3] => 116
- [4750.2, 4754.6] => 113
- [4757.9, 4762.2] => 109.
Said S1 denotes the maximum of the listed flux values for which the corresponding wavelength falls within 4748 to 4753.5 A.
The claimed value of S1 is 117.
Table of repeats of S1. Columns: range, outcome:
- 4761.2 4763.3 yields 109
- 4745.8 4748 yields 118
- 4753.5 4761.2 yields 111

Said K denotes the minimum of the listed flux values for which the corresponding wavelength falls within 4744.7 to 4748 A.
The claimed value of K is 118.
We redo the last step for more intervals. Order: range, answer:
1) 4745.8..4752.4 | 114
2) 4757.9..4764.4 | 108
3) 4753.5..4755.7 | 109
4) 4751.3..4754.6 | 111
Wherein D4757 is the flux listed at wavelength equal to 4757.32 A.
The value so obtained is 109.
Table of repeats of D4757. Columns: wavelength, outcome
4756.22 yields 109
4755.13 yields 109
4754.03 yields 111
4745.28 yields 118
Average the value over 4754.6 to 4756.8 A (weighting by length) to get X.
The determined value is 109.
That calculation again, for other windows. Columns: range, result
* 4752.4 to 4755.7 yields 111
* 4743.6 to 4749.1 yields 118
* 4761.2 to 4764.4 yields 108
